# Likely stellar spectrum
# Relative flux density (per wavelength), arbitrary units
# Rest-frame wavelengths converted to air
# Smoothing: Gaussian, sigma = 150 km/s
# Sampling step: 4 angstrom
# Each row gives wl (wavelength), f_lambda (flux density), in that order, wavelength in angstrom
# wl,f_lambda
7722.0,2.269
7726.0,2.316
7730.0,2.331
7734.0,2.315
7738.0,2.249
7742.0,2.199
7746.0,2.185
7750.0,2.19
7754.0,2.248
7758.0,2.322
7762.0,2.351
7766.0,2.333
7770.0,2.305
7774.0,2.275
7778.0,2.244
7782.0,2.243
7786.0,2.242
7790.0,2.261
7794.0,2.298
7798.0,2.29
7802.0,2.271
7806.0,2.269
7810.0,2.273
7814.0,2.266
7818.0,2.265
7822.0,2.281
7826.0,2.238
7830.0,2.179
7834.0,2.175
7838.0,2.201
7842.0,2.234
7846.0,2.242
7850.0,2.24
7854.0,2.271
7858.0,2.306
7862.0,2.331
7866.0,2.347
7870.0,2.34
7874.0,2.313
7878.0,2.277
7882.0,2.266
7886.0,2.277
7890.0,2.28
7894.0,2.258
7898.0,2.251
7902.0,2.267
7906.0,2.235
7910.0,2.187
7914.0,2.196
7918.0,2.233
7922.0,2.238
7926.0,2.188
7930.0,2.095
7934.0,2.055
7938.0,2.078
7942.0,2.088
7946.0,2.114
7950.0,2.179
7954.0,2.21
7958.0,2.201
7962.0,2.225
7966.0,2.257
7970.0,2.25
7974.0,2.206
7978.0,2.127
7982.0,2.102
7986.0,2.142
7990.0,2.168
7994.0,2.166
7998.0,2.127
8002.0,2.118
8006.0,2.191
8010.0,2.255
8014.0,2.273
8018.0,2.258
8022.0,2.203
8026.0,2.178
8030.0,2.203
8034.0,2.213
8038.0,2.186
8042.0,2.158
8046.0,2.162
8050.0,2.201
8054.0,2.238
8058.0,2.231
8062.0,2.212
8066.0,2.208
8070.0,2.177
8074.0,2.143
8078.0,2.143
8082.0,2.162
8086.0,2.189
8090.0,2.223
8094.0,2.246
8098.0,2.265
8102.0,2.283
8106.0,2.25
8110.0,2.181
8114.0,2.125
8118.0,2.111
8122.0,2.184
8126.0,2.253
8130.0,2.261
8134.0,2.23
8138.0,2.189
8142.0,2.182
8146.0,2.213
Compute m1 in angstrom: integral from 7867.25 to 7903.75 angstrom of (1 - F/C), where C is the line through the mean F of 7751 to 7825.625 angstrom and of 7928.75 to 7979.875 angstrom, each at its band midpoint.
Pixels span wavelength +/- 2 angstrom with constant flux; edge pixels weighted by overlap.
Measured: -1.2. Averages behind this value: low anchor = 2.28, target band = 2.28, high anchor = 2.16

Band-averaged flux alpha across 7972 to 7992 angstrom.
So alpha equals 2.15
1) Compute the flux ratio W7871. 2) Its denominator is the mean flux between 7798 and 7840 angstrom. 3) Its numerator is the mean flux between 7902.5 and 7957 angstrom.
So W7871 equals 1.0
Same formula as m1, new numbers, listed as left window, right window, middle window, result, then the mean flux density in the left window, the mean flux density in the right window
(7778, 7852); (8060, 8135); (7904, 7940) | 1.0 angstrom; 2.25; 2.2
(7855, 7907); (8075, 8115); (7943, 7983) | 1.3 angstrom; 2.29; 2.21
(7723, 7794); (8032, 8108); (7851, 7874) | -0.7 angstrom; 2.27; 2.2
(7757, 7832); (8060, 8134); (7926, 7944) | 1.2 angstrom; 2.27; 2.2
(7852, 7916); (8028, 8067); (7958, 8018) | 1.0 angstrom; 2.28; 2.2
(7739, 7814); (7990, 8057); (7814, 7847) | 0.3 angstrom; 2.27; 2.2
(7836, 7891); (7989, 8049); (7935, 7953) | 0.9 angstrom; 2.28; 2.19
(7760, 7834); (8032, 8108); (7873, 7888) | -0.2 angstrom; 2.27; 2.2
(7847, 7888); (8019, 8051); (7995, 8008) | 0.4 angstrom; 2.3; 2.19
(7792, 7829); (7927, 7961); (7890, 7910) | -0.7 angstrom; 2.27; 2.13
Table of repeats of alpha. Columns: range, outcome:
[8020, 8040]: 2.2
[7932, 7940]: 2.07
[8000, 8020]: 2.22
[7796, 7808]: 2.28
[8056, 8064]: 2.22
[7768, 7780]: 2.27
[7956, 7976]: 2.23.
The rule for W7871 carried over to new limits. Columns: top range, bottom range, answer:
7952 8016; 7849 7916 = 0.96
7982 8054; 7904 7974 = 1.00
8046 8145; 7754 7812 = 0.96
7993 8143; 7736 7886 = 0.97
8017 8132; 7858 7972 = 0.99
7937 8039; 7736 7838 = 0.97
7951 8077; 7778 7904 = 0.97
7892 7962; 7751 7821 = 0.96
